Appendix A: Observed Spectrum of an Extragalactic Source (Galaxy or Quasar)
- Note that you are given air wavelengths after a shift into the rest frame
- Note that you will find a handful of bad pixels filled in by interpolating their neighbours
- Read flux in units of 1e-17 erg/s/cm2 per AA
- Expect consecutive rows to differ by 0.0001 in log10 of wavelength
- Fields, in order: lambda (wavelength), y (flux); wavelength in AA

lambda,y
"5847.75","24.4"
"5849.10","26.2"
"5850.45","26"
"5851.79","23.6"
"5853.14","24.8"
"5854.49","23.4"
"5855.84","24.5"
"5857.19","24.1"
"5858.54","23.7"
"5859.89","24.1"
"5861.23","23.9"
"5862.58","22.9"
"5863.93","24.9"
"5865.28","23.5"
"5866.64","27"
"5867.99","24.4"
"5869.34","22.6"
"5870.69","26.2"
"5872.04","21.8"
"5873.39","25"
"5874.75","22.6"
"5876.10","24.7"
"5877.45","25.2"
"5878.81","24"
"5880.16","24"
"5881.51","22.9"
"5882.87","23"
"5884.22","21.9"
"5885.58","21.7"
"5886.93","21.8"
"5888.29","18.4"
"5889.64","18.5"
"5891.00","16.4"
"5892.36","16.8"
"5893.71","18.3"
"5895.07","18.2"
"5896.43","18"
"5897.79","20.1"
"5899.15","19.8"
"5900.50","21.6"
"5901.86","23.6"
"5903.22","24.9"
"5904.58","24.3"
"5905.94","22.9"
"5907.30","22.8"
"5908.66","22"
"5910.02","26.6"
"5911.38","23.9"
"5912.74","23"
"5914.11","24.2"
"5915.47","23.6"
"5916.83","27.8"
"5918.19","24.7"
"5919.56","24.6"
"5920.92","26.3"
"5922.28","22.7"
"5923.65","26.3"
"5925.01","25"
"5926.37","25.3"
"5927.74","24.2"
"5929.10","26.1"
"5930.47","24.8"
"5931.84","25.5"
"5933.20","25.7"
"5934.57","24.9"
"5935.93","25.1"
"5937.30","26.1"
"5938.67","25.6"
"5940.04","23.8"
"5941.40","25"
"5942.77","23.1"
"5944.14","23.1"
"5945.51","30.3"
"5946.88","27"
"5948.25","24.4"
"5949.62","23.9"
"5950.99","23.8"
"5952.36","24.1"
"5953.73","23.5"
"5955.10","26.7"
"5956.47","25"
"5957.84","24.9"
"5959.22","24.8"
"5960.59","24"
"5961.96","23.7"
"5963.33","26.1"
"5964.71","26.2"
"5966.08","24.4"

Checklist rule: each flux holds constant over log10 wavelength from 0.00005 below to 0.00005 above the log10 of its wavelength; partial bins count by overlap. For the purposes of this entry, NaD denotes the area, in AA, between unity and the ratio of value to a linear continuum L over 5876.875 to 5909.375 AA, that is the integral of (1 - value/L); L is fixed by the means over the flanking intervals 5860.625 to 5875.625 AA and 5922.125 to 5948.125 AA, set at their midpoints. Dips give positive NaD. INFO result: 4.3 AA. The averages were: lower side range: 24.1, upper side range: 25.3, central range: 21.3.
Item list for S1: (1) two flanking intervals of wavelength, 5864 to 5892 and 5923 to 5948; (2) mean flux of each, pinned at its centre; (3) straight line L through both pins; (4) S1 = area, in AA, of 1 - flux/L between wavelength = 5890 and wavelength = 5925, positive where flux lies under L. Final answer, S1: 2.3 AA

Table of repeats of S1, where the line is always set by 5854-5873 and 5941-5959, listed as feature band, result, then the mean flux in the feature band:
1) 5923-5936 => -0.28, 25.3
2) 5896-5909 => 1.28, 22.1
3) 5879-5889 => 0.93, 22.1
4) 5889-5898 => 2.38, 17.9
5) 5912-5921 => -0.06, 24.8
